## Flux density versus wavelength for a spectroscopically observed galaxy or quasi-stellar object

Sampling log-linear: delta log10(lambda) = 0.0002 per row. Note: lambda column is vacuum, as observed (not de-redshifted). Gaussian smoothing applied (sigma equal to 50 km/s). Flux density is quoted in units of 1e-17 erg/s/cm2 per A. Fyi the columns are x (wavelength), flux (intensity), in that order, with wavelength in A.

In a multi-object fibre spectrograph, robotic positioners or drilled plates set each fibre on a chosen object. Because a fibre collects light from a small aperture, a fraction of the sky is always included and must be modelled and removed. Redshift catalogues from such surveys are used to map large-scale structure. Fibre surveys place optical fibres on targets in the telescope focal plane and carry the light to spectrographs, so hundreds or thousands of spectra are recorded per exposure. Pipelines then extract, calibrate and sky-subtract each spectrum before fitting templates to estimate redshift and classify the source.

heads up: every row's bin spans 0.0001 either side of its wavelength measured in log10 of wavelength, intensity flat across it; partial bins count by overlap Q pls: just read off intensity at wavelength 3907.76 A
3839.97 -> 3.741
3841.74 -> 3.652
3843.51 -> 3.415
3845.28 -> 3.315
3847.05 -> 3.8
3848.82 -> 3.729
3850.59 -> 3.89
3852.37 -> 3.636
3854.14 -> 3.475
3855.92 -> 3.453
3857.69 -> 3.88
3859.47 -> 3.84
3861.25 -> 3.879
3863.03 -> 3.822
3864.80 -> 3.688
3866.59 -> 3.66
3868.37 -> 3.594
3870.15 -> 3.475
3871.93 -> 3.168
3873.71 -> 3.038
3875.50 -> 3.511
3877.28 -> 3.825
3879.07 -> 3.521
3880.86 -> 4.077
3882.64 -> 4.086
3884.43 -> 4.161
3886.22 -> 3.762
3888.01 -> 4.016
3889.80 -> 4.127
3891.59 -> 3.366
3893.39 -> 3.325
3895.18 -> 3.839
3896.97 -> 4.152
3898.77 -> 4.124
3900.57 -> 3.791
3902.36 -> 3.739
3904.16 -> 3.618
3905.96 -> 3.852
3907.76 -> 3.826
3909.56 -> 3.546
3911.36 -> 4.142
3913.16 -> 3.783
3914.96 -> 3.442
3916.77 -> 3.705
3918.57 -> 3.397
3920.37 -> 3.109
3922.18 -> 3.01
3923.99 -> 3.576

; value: 3.826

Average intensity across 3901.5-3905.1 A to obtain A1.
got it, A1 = 3.68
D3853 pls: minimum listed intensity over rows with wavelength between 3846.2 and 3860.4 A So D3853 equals 3.453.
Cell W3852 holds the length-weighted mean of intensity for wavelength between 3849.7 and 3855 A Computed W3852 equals 3.67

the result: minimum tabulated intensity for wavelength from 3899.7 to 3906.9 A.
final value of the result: 3.618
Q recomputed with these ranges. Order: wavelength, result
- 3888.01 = 4.016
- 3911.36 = 4.142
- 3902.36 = 3.739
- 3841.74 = 3.652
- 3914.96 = 3.442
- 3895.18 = 3.839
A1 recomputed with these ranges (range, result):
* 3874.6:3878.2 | 3.66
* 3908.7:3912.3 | 3.85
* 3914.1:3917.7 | 3.57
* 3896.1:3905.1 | 3.88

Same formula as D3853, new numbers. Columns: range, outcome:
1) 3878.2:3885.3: 3.521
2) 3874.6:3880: 3.511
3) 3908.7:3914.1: 3.546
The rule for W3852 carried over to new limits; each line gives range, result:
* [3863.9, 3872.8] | 3.52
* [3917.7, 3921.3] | 3.25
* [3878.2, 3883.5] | 3.9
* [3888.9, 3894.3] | 3.61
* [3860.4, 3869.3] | 3.73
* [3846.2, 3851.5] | 3.8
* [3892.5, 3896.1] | 3.59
